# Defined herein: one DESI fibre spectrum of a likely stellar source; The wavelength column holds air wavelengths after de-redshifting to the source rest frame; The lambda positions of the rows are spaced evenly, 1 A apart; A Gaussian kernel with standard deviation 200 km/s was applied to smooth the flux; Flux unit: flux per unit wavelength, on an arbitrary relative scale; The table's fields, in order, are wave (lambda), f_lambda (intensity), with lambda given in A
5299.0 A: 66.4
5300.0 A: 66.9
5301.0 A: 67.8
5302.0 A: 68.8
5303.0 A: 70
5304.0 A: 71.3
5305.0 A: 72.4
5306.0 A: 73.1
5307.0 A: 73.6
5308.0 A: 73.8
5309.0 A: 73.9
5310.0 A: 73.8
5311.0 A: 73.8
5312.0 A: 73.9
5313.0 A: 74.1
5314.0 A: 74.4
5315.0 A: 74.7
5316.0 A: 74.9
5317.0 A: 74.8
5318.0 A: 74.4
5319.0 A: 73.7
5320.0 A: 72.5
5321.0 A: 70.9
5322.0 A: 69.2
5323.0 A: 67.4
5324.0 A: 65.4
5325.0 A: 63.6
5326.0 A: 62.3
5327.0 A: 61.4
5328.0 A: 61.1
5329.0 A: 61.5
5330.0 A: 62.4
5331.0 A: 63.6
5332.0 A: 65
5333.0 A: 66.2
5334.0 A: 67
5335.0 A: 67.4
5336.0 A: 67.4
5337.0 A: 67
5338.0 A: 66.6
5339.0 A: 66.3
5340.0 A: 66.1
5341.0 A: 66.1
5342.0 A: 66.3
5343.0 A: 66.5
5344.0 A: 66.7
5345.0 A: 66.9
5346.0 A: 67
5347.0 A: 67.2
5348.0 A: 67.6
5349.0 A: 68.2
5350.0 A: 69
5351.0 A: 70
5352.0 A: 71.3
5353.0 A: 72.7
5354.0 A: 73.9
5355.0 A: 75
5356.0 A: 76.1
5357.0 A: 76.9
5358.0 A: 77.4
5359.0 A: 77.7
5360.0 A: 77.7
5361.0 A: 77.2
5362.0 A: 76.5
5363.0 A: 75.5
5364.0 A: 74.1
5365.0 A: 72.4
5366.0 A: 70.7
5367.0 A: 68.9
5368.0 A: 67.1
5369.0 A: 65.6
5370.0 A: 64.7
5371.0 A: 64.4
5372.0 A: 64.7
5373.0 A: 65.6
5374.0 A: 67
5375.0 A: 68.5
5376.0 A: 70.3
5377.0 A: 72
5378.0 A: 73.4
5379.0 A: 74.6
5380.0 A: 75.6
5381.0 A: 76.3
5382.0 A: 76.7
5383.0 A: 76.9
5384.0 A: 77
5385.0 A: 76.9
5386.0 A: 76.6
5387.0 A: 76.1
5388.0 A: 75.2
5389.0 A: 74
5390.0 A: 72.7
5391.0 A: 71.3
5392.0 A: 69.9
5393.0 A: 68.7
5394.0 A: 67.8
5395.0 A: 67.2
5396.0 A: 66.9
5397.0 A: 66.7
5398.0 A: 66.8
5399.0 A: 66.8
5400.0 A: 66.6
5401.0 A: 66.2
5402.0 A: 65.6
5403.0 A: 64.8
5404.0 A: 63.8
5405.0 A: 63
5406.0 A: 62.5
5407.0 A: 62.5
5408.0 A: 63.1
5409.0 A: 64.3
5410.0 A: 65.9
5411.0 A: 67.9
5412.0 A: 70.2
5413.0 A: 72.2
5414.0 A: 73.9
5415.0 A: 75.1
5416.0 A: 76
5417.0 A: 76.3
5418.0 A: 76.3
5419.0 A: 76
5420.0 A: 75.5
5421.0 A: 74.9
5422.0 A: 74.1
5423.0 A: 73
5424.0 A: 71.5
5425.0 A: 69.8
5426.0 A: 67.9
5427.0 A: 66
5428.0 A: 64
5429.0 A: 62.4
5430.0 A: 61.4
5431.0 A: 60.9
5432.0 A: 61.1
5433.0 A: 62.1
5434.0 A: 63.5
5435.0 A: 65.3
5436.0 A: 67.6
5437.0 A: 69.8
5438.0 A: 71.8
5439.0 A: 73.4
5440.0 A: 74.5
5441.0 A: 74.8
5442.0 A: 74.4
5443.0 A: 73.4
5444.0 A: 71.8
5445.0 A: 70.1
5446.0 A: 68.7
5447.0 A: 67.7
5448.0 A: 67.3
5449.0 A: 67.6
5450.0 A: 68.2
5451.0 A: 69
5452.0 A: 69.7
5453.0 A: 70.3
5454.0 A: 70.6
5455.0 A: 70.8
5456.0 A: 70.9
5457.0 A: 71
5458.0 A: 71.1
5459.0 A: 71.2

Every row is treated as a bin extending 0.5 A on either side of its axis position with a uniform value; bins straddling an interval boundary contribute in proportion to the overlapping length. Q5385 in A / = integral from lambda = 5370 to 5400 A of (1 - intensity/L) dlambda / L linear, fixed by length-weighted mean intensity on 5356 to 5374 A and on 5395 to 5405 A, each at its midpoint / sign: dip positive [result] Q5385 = -1.2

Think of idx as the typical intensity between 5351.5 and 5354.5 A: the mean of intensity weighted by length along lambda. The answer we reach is 72.6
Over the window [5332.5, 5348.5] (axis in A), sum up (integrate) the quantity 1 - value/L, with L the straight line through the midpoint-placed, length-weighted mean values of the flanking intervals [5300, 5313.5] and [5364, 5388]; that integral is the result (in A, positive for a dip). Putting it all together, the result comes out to 1.1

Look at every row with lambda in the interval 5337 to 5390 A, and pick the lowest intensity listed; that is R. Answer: 64.4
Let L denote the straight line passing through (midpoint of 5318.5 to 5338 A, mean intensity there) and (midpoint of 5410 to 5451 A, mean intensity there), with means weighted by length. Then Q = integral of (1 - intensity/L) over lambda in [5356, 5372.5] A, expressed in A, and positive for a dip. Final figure -1.1 A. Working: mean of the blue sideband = 66.1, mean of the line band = 72.1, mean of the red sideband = 69.9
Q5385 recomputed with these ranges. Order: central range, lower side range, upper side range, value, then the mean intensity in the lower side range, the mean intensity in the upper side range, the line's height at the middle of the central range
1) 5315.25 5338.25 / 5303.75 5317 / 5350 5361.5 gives 2.1 A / 73.8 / 74.8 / 74.1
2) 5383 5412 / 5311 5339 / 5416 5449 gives 0.2 A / 68.3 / 69.7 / 69.2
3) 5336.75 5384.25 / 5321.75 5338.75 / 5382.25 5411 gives -3.0 A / 64.9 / 68.8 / 66.7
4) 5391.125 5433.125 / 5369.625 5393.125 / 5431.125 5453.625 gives 1.5 A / 72.1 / 69.1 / 70.6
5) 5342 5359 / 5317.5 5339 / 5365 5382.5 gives -0.7 A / 66.5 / 69.8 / 68.1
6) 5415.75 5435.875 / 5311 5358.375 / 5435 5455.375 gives 0.4 A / 69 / 70.4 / 70.2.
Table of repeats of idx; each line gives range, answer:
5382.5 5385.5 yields 76.9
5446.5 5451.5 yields 68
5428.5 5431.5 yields 61.6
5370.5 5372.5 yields 64.6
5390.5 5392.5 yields 70.6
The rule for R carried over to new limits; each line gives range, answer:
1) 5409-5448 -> 60.9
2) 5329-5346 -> 61.5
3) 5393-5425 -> 62.5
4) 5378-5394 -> 67.8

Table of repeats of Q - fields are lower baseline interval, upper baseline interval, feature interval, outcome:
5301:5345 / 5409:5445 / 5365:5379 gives 0.23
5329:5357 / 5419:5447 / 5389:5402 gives 0.08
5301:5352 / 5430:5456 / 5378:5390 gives -1.20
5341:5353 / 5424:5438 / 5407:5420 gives -1.07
